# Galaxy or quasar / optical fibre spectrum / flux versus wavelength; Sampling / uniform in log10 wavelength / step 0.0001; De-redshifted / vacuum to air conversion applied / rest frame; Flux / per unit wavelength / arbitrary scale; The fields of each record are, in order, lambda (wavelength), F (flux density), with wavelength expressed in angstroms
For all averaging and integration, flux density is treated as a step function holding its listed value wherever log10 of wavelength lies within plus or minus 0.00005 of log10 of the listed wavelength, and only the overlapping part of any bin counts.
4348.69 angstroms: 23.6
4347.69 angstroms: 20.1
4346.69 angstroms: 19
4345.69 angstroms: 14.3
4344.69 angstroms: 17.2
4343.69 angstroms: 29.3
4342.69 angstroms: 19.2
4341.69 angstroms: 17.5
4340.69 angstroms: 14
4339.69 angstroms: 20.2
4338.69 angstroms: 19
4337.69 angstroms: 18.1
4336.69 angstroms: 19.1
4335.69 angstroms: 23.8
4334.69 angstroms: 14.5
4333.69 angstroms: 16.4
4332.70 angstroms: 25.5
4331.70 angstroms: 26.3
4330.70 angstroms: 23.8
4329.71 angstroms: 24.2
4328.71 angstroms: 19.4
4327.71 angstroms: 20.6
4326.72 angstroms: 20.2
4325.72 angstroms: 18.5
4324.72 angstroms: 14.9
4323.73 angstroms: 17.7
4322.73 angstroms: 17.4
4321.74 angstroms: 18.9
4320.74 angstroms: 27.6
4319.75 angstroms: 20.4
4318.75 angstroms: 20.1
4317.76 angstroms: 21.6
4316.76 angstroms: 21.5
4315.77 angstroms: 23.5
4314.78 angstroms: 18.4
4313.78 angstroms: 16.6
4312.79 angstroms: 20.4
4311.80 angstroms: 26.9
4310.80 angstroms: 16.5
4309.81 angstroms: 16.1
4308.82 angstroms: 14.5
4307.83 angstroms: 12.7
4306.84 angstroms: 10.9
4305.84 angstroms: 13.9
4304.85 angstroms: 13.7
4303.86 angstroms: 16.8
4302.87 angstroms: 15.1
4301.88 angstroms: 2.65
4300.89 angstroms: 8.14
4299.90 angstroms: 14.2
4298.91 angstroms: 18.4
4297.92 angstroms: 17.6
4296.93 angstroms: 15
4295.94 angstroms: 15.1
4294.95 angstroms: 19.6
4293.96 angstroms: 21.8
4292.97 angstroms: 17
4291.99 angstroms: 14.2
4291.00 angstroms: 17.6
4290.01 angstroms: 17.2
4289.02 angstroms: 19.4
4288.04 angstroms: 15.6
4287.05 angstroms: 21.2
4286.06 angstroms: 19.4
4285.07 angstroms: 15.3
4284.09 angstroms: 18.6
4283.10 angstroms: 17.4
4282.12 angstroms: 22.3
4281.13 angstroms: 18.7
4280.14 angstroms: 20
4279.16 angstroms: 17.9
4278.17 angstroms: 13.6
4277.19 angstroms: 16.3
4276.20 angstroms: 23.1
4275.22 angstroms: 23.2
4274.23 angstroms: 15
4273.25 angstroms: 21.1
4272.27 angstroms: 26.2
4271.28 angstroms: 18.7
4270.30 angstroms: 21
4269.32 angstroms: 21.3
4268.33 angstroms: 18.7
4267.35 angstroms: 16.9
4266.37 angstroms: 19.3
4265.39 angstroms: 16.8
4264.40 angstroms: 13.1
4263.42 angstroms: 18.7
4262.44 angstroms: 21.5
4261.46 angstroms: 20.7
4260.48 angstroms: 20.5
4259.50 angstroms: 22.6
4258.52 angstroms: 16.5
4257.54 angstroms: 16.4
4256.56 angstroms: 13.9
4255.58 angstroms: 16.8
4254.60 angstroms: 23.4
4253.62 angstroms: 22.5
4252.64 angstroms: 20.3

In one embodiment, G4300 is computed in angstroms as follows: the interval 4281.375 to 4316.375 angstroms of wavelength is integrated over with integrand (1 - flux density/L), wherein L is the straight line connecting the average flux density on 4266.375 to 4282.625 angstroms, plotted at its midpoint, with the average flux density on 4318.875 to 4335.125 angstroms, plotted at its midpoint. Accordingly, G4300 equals 5.7 angstroms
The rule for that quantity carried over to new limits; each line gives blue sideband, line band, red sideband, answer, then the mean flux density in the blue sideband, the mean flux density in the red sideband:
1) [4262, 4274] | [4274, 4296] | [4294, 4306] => -2.1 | 19.3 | 14.5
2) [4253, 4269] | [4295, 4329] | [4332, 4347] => 3.2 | 18.7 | 19.2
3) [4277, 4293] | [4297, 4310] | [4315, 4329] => 3.8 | 17.8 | 20.1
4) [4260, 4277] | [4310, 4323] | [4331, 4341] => -0.6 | 19.7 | 19.9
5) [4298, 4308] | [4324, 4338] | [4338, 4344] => -2.1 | 12.8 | 19.5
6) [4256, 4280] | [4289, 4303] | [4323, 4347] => 2.8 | 18.9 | 19.7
